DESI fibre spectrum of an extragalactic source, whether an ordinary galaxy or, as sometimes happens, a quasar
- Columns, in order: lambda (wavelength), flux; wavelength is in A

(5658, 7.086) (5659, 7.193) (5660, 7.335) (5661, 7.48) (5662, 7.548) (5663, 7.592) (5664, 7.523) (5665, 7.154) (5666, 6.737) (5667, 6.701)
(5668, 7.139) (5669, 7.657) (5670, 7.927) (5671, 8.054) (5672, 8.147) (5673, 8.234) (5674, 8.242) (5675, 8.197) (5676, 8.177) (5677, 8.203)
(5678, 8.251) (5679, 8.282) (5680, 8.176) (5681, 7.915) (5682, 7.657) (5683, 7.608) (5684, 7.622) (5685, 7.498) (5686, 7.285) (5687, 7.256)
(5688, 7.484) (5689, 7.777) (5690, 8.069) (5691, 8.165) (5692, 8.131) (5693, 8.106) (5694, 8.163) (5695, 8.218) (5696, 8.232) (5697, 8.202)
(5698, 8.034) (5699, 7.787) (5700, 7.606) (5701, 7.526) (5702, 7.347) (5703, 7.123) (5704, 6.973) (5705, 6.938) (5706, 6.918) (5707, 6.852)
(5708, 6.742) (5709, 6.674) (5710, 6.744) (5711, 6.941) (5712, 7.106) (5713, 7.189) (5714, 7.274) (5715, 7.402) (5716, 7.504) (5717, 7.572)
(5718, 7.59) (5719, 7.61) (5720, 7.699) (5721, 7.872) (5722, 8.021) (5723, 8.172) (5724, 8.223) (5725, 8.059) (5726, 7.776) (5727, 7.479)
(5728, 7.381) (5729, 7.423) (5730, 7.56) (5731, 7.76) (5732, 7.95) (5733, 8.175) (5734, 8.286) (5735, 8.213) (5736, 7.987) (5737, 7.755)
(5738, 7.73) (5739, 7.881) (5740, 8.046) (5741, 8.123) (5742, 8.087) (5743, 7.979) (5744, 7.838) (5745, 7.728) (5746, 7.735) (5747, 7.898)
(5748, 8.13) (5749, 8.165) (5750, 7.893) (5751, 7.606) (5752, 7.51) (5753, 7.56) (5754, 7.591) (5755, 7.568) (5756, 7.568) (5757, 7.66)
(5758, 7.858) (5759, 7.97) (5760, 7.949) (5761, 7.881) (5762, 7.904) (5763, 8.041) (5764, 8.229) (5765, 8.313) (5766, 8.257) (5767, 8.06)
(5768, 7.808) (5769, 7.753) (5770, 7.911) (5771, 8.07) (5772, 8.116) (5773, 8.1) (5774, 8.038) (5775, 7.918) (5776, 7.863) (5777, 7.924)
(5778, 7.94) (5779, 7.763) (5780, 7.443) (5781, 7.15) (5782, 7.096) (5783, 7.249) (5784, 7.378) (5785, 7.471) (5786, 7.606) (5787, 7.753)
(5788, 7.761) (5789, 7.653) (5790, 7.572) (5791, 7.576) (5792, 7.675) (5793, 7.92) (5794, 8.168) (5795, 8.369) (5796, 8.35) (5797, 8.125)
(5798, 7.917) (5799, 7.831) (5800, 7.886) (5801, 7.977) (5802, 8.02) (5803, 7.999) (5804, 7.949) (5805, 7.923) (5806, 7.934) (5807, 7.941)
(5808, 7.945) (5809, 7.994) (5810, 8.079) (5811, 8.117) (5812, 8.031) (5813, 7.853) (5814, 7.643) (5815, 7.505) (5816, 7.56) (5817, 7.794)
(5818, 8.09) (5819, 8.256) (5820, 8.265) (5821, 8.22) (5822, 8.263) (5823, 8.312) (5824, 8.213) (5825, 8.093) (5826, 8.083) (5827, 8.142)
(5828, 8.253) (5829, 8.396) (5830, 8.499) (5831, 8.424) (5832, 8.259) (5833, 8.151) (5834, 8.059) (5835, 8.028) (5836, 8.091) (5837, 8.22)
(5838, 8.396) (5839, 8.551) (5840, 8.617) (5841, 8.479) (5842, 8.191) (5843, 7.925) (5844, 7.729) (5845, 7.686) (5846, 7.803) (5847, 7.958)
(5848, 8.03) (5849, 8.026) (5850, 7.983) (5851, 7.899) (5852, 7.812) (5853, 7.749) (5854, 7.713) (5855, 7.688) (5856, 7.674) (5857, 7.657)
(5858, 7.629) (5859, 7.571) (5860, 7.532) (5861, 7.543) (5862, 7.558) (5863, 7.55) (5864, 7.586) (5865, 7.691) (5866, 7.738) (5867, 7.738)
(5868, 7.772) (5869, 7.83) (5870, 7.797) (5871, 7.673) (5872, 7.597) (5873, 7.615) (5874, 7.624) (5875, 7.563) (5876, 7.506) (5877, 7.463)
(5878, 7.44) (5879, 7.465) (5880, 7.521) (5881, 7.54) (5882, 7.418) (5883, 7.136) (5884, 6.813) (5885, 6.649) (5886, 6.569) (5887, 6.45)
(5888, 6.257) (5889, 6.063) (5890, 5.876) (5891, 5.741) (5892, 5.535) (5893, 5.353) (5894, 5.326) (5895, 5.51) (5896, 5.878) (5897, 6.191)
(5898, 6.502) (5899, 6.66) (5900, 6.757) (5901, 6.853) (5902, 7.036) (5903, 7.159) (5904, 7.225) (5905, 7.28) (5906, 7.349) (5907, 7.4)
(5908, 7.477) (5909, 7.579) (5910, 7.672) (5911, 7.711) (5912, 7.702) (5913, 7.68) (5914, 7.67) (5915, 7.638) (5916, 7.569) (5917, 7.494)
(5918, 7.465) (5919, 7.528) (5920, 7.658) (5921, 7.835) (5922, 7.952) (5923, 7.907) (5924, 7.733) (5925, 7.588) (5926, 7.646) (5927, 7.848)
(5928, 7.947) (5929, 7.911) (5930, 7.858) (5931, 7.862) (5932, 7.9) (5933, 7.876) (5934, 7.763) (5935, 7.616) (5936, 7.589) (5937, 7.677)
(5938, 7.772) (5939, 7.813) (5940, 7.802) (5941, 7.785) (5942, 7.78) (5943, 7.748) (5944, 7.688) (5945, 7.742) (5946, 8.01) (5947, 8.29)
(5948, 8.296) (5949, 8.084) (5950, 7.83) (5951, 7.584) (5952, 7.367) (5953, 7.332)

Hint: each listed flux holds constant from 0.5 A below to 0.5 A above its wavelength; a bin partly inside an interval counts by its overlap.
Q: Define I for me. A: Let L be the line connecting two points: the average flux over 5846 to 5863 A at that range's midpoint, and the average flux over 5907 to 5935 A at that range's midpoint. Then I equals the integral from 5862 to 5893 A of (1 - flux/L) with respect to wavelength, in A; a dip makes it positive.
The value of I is 2.3 A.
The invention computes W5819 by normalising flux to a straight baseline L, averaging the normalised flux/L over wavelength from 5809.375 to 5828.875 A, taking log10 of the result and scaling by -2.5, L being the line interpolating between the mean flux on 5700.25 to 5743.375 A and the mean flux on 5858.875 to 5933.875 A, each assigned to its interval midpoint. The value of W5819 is -0.091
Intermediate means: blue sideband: 7.57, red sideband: 7.26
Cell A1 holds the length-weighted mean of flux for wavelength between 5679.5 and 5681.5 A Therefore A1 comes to 8.05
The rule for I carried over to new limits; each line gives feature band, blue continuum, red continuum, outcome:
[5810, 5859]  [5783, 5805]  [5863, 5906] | -3.92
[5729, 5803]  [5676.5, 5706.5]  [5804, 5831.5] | 0.75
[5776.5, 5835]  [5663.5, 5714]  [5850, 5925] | -4.20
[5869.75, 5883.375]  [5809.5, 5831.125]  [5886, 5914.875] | -0.76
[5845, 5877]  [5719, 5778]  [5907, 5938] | 0.27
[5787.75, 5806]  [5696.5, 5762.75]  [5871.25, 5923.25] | -1.26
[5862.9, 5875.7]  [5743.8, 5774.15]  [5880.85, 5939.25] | -0.54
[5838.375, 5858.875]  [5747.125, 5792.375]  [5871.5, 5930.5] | -1.49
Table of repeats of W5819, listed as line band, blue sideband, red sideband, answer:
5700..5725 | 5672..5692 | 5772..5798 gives 0.07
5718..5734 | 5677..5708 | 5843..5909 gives -0.03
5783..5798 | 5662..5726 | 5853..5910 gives -0.06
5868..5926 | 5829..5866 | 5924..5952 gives 0.11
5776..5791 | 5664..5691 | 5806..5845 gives 0.06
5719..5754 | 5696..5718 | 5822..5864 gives -0.06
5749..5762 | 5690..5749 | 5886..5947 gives -0.02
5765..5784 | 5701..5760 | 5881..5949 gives -0.04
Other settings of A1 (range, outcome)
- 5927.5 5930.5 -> 7.91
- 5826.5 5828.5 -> 8.2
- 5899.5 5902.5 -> 6.88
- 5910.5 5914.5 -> 7.69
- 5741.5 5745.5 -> 7.91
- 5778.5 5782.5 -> 7.36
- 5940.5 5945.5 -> 7.75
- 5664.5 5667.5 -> 6.86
